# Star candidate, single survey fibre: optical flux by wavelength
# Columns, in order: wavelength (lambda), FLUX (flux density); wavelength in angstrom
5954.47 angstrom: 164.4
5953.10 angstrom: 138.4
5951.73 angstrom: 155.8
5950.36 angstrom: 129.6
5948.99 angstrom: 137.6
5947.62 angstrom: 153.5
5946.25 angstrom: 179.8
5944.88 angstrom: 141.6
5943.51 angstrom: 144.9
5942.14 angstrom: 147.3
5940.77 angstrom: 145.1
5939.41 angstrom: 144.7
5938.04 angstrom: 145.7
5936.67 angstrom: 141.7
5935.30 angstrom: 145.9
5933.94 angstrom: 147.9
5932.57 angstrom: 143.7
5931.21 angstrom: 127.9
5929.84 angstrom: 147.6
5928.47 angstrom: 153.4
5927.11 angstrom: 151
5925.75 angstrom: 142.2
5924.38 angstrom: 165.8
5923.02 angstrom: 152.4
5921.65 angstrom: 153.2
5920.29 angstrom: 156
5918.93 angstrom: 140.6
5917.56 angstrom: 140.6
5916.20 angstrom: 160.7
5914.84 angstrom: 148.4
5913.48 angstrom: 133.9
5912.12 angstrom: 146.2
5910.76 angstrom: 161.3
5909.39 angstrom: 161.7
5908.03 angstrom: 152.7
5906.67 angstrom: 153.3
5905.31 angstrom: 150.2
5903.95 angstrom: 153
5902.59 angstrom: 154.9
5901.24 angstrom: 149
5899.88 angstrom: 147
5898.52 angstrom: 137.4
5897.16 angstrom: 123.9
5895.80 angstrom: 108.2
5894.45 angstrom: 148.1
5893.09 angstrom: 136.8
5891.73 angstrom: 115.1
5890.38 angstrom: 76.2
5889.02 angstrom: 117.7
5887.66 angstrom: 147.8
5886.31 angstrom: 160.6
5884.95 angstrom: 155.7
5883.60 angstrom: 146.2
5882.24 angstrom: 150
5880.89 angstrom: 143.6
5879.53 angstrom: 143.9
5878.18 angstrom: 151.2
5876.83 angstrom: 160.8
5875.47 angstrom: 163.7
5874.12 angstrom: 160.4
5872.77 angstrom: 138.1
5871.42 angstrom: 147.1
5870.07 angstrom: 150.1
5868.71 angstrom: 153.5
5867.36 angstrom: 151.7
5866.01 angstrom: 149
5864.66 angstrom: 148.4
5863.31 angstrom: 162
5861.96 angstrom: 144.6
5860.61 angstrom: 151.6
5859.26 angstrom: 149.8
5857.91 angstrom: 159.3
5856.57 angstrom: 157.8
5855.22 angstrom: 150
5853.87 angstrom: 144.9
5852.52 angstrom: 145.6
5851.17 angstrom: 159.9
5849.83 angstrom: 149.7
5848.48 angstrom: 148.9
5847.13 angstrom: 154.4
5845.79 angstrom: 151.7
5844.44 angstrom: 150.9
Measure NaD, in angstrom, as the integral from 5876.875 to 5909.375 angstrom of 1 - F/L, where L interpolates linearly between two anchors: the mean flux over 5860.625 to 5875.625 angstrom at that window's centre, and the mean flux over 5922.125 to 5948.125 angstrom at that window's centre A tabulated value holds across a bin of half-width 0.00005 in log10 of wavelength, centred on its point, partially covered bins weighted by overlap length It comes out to 2.0 angstrom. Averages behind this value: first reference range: 151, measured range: 141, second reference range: 148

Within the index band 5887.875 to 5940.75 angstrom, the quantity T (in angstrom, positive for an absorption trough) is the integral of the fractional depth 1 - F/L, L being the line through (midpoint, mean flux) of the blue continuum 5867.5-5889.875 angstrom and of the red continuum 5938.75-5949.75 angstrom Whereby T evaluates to 2.09 angstrom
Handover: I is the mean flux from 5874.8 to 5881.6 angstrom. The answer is 153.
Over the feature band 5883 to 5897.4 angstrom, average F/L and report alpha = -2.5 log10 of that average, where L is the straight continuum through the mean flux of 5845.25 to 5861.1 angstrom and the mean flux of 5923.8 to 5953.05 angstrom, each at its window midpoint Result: 0.15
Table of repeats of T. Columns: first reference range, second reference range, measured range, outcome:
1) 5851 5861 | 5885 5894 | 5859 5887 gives -2.38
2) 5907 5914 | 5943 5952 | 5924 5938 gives 0.35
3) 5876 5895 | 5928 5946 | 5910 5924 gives -0.66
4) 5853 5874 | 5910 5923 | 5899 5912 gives -0.32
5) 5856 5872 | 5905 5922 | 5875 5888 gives -0.06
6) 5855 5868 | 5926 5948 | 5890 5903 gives 1.71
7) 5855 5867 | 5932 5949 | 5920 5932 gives -0.06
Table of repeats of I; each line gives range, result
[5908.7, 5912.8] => 156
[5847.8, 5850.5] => 149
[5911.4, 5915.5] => 143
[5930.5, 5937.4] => 141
